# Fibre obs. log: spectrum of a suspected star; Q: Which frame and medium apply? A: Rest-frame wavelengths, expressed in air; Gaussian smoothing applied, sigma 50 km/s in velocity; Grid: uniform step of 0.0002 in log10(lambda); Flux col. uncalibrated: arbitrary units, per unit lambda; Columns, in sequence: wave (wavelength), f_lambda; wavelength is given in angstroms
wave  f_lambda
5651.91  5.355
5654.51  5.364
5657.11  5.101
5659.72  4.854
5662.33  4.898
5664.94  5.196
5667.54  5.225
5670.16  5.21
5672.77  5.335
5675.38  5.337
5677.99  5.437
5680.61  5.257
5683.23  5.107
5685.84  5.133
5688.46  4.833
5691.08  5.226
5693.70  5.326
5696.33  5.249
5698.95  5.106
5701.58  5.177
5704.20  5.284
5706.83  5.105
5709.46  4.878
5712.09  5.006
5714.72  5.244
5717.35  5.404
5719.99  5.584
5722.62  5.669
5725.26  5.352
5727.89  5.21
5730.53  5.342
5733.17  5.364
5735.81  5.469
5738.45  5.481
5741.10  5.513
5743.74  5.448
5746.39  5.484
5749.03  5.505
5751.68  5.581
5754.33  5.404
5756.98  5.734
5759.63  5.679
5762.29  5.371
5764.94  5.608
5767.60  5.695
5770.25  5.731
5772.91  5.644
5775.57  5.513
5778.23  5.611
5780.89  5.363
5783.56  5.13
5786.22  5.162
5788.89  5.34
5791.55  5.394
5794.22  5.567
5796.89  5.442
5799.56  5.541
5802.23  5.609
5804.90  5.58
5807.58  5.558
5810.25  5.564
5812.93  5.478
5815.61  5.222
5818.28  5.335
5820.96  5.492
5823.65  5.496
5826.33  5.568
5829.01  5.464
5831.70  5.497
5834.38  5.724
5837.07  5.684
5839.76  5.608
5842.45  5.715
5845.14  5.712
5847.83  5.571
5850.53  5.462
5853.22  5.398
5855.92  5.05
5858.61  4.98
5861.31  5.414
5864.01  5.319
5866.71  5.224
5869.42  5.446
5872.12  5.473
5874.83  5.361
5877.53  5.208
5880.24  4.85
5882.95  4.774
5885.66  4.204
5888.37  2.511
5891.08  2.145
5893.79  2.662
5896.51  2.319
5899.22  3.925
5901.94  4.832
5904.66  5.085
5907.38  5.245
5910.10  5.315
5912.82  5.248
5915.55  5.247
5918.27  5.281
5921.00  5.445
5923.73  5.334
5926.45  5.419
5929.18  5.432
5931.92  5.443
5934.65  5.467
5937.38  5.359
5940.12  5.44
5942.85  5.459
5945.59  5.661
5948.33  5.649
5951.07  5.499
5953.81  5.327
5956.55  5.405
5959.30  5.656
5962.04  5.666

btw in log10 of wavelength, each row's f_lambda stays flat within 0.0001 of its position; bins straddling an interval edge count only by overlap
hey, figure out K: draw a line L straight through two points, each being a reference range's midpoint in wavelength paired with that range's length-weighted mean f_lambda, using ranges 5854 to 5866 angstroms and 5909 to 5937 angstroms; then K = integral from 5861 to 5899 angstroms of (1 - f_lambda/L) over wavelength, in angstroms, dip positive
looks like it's 6.8 angstroms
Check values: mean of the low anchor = 5.2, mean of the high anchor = 5.36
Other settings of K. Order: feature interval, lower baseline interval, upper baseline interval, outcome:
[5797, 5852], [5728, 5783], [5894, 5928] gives -3.6 angstroms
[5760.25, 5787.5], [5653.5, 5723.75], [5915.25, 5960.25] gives -1.0 angstroms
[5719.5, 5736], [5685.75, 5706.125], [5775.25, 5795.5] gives -0.6 angstroms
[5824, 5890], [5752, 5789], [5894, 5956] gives 1.0 angstroms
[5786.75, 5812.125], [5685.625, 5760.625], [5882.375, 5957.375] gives -1.8 angstroms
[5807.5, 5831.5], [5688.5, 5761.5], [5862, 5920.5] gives -2.7 angstroms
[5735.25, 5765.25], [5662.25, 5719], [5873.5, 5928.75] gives -3.1 angstroms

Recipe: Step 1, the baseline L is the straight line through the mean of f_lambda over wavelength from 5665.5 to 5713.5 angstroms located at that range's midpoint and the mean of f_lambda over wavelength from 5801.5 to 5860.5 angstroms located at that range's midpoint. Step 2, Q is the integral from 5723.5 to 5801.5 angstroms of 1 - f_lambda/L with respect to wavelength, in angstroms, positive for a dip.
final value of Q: -2.0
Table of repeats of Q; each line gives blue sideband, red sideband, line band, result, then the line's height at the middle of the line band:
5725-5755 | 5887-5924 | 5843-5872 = -4.65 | 4.63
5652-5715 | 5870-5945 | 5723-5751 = -1.97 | 5.07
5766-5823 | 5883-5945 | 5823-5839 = -1.05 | 5.24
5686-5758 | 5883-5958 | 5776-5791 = -0.47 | 5.17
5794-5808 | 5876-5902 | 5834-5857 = -4.64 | 4.61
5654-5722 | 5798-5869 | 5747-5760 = -0.61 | 5.32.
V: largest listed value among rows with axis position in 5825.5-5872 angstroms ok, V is 5.724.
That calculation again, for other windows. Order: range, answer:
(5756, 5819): 5.734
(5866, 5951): 5.661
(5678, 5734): 5.669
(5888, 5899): 2.662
